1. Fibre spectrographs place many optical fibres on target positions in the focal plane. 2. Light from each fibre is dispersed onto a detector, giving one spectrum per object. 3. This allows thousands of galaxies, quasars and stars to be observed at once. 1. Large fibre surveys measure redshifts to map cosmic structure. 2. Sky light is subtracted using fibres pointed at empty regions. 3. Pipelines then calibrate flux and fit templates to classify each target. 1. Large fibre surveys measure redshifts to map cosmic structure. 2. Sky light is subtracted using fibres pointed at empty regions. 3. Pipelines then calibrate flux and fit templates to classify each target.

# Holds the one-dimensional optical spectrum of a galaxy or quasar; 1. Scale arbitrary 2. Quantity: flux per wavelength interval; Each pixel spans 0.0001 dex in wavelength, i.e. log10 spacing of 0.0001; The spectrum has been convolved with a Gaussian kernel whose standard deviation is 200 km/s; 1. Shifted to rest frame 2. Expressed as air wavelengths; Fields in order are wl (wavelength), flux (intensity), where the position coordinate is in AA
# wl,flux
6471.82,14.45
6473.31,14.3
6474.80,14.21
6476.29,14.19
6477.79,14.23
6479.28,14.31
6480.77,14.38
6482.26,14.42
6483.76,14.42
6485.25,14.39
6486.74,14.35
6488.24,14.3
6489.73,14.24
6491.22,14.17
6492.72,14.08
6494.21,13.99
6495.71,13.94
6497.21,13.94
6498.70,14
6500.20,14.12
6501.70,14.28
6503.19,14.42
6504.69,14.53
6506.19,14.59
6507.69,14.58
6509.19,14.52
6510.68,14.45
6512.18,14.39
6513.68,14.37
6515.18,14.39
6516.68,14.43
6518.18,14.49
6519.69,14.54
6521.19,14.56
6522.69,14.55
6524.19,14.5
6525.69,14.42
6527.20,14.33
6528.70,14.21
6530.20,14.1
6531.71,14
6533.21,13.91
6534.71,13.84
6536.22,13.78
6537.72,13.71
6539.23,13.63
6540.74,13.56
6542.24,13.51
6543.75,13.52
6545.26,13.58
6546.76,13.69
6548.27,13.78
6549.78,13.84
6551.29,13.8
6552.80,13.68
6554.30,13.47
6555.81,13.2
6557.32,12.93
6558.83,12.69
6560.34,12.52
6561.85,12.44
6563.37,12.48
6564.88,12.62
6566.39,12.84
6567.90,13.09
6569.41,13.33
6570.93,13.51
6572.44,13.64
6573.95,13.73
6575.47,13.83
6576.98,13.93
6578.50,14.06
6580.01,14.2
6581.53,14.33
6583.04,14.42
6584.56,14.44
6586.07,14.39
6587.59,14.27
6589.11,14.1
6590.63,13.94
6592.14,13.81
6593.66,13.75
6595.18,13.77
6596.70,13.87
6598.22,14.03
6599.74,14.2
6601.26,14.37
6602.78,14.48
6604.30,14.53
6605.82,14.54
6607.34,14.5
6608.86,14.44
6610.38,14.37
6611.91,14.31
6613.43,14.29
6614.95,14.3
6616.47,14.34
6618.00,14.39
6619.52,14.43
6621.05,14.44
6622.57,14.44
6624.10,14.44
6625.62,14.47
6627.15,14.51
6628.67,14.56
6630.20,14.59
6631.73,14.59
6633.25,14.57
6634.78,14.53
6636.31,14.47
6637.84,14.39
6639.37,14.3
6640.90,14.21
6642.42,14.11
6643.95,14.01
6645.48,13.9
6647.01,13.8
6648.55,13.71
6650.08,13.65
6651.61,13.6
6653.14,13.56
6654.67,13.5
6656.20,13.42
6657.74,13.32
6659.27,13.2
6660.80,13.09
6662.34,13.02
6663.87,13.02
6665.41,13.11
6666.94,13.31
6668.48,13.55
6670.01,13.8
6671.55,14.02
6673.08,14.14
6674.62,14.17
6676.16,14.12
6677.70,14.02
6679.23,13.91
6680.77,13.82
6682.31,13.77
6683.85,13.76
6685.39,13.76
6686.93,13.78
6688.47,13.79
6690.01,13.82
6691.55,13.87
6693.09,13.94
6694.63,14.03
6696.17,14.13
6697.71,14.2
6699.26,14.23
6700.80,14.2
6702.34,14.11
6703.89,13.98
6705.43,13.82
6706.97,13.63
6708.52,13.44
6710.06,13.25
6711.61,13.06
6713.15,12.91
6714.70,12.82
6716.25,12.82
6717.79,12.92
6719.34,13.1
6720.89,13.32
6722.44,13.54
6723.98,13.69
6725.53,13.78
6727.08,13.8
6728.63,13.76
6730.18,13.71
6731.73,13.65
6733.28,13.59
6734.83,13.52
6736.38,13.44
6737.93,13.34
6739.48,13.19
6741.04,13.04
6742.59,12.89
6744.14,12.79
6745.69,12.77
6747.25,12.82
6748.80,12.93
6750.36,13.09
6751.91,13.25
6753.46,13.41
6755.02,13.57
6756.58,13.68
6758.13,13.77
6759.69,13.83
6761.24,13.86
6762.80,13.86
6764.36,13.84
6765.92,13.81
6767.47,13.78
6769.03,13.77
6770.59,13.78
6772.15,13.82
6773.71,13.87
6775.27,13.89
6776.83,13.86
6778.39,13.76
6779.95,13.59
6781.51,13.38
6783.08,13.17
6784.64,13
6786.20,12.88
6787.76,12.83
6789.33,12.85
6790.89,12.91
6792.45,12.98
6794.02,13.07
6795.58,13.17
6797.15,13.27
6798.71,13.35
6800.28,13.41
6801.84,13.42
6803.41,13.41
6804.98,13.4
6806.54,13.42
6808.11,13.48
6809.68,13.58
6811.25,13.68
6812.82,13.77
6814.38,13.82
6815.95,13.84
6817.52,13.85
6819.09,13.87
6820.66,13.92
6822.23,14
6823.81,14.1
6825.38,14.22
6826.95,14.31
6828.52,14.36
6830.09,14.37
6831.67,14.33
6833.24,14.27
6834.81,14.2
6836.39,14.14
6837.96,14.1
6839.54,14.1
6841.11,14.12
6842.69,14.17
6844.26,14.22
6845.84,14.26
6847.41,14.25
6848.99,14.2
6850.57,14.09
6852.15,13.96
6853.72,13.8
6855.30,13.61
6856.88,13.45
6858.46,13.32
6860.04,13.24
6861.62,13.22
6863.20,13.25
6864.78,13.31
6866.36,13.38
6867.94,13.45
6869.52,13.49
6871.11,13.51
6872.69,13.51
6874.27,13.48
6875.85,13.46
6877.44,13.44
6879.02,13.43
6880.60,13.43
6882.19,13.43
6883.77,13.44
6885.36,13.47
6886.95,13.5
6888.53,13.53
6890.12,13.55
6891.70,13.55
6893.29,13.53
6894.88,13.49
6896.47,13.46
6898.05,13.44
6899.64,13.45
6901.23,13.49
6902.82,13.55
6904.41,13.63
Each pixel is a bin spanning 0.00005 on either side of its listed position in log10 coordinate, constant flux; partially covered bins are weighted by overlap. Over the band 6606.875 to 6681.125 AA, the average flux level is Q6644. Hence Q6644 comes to 14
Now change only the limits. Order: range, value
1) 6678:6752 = 13.5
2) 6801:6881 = 13.8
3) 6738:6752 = 13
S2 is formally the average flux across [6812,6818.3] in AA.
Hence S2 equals 13.8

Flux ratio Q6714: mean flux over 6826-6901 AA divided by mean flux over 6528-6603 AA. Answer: 1.00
